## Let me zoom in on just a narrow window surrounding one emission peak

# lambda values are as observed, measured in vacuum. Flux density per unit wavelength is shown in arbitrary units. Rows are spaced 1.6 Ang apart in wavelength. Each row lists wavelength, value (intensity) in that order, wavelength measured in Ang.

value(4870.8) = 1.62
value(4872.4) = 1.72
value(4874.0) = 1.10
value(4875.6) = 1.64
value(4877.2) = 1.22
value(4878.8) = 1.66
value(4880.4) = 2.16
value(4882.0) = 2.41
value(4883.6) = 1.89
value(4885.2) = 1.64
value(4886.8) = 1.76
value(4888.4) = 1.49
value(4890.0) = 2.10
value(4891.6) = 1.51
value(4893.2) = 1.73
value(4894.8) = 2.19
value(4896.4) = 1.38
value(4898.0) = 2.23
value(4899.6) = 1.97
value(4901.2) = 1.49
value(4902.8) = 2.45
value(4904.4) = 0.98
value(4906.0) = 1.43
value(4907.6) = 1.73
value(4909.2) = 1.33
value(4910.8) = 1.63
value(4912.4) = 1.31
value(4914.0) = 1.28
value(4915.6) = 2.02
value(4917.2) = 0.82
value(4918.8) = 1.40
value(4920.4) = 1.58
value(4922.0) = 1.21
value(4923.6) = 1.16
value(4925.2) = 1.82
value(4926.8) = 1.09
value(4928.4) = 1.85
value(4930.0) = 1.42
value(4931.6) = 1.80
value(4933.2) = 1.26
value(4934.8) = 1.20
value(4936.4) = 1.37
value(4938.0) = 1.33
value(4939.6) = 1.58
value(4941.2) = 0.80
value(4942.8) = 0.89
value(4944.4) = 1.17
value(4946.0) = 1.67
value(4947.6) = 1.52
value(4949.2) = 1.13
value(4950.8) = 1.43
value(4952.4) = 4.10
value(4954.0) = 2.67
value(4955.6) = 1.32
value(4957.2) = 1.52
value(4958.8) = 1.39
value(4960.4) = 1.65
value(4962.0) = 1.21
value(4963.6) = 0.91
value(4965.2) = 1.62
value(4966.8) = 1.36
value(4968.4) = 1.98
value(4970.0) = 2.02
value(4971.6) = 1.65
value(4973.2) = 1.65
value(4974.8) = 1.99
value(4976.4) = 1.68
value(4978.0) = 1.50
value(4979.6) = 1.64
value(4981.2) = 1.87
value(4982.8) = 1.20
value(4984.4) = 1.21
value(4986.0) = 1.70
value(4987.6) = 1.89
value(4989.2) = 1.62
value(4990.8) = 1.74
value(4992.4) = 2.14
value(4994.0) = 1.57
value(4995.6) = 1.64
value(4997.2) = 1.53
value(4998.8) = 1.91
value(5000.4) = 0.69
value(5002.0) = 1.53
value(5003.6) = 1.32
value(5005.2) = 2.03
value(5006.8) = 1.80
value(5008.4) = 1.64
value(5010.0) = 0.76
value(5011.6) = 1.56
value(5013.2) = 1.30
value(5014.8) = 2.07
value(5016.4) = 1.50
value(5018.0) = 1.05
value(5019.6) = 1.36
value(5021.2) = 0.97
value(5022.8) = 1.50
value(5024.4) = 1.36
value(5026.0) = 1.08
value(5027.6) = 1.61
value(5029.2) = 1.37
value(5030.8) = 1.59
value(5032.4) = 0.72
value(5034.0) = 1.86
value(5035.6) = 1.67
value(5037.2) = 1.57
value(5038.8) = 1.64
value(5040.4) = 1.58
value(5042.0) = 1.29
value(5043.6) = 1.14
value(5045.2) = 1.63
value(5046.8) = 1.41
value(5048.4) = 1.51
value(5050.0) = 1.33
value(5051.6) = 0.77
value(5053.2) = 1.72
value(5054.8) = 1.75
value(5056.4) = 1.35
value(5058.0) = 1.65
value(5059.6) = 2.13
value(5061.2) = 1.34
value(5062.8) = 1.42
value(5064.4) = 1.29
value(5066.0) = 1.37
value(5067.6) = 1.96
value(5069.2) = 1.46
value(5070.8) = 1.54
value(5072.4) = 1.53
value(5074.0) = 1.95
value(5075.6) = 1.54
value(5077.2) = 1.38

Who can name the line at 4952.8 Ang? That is H-gamma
